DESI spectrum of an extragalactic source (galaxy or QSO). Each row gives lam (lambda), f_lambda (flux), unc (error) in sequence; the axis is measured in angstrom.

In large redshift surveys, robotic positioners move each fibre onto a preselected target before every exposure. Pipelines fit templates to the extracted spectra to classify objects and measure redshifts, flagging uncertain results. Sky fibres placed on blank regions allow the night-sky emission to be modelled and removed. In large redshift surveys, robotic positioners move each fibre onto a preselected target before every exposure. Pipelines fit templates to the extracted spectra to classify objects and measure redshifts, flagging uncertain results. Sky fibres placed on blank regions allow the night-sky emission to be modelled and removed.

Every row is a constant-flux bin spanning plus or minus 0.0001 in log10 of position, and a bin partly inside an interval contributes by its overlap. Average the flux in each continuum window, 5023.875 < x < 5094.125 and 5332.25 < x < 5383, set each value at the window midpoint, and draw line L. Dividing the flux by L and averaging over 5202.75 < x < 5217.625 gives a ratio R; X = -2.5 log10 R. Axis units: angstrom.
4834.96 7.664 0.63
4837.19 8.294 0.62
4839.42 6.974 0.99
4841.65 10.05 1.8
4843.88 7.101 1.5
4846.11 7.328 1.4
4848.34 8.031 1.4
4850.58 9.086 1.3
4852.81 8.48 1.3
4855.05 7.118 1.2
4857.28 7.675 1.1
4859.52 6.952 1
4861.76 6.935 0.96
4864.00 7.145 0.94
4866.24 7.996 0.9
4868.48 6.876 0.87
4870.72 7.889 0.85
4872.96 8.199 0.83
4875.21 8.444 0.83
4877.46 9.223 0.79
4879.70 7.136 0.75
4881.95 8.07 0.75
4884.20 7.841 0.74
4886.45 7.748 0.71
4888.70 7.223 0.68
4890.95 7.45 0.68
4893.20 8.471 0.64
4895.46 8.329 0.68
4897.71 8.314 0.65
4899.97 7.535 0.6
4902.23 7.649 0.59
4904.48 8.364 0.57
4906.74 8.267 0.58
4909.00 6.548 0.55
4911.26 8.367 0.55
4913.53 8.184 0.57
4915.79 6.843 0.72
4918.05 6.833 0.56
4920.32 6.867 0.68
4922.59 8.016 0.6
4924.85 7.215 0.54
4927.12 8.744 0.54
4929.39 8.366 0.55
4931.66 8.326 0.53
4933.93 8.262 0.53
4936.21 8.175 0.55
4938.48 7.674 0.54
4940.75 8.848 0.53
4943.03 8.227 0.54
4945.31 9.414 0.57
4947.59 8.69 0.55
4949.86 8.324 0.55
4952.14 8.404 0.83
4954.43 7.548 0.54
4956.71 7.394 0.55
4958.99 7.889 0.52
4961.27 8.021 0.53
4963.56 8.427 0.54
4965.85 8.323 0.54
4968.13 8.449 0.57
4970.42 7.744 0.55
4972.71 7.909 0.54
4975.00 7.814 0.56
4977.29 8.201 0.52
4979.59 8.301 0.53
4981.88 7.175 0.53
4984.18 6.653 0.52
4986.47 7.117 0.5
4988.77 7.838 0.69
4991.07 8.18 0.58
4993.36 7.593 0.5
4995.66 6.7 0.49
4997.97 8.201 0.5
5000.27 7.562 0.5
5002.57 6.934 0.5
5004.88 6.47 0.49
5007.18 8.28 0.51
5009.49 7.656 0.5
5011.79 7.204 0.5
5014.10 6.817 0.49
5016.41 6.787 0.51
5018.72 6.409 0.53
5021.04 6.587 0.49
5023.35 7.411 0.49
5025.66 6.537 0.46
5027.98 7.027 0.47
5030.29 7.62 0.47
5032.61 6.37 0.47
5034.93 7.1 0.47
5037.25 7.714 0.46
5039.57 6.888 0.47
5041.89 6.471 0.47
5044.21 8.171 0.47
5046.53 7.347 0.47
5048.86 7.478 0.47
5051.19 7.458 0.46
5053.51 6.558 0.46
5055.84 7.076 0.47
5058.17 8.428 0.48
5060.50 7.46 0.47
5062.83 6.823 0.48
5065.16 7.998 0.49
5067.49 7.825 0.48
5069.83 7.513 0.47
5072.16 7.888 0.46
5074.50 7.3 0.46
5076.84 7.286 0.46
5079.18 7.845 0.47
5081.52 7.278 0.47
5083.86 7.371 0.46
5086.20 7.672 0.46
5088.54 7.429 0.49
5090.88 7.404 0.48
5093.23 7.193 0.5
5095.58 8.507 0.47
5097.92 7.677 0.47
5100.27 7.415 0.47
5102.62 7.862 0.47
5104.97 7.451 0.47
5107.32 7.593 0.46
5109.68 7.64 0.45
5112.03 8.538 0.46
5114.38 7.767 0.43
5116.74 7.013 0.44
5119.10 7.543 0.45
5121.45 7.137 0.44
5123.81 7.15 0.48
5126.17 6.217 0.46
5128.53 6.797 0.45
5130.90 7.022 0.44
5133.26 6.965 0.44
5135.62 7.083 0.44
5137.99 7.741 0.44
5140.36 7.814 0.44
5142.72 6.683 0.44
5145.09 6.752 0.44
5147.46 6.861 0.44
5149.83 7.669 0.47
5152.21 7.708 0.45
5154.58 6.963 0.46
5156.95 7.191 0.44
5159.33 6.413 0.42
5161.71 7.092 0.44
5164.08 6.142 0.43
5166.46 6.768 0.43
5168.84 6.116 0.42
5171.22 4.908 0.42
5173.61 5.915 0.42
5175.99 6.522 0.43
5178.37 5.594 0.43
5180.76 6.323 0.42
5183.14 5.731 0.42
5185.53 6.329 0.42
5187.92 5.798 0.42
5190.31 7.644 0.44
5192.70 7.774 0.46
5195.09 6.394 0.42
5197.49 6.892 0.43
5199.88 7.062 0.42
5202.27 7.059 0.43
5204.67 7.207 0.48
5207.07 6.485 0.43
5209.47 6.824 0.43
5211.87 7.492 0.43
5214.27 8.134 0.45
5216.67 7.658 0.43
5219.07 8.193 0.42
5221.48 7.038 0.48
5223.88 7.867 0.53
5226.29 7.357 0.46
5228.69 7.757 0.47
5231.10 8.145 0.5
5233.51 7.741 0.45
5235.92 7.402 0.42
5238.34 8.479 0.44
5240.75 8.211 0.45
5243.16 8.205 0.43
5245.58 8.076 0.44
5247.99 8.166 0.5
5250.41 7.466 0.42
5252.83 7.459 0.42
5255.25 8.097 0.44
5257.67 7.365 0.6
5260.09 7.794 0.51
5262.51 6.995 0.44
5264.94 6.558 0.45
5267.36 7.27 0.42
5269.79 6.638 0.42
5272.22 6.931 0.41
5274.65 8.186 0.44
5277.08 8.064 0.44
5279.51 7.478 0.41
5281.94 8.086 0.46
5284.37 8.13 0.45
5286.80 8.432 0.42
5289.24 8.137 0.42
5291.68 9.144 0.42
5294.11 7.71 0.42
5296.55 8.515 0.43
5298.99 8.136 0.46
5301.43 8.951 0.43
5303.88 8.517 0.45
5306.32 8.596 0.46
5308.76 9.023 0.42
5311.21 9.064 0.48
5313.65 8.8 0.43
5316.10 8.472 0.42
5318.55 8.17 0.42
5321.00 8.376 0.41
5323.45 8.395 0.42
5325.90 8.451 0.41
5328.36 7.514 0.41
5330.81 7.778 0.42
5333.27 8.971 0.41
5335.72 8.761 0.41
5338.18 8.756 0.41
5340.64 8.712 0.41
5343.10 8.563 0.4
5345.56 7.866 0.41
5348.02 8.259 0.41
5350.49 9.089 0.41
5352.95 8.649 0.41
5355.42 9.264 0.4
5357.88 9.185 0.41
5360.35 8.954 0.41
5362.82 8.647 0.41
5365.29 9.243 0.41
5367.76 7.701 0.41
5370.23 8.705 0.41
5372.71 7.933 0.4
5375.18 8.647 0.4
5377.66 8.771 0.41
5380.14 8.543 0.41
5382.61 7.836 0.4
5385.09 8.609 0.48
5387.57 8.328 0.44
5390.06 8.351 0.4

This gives 0.10 mag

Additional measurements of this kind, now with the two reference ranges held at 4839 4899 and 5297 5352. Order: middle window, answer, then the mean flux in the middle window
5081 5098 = 0.08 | 7.57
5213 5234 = 0.08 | 7.77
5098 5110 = 0.08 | 7.59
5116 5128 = 0.17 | 7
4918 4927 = 0.07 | 7.45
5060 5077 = 0.09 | 7.53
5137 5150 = 0.15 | 7.22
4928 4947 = -0.06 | 8.42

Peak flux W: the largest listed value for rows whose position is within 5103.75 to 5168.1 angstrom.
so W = 8.538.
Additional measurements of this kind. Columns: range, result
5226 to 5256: 8.479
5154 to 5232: 8.193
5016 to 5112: 8.507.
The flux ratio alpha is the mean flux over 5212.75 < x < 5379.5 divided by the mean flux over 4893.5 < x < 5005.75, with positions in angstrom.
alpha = 1.04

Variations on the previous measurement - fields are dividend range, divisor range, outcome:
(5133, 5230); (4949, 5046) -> 0.93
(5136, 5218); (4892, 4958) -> 0.85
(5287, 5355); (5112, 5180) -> 1.24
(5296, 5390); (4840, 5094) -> 1.11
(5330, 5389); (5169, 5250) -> 1.20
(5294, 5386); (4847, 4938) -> 1.09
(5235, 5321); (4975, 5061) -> 1.10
